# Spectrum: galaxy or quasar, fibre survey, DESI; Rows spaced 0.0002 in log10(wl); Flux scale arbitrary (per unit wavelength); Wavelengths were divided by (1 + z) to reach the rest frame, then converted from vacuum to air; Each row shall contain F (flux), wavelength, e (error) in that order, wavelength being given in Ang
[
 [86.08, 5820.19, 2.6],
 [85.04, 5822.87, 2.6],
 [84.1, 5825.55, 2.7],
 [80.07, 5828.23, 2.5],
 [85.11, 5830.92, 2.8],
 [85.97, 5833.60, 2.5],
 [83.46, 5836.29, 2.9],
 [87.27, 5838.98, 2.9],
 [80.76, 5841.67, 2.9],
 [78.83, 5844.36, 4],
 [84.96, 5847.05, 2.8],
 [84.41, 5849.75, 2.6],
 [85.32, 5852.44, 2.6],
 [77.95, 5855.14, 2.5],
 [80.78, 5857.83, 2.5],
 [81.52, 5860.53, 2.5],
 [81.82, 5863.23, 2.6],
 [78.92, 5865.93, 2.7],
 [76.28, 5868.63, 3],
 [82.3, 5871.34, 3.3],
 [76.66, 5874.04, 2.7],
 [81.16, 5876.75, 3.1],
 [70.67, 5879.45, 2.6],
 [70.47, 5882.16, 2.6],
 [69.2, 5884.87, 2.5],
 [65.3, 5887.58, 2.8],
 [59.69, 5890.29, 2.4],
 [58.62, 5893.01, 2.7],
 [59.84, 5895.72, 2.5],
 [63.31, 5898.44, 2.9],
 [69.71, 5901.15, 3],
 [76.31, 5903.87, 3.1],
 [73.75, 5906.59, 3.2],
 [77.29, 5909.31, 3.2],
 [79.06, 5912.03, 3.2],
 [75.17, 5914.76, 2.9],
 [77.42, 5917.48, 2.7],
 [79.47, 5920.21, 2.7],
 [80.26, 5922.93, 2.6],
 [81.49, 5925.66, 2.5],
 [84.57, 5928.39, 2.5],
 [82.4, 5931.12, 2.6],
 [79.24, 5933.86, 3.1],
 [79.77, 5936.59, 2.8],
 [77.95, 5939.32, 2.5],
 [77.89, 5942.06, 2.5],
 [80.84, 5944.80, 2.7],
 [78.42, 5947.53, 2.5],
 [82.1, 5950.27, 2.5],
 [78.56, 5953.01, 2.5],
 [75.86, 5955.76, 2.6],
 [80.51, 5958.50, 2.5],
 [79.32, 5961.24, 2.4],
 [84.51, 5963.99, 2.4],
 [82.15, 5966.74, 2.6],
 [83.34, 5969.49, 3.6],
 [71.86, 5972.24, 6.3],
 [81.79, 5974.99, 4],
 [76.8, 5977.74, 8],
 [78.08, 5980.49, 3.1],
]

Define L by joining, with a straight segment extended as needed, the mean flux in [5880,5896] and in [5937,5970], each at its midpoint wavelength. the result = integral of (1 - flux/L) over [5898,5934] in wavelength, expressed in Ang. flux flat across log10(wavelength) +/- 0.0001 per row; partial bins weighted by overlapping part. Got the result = -3.15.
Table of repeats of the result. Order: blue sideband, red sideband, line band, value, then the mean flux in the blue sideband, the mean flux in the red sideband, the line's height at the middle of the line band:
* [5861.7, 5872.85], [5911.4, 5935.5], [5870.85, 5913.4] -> 4.9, 79.8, 79.9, 79.9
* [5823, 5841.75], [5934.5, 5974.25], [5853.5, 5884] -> 1.8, 84.1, 79.5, 82.7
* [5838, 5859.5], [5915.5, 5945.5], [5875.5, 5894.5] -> 3.2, 82.4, 80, 81.4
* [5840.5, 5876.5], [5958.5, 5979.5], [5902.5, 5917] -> 0.7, 80.8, 80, 80.4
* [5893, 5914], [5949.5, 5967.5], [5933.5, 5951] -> -0.4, 70.6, 80.3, 77.4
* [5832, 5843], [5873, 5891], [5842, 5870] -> -0.8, 84.4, 70.7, 78.7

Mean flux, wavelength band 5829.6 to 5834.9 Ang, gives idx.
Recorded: 85.6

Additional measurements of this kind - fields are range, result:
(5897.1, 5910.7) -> 72.1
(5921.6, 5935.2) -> 81.5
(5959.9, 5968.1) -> 81.9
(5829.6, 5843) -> 84.5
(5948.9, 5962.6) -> 79.3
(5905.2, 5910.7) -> 75.6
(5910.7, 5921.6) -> 77.8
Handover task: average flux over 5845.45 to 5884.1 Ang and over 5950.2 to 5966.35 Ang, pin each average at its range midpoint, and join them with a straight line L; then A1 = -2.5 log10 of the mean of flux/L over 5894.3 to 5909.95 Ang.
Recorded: 0.15 mag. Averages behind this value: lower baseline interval 79.4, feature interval 69.7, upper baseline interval 80.1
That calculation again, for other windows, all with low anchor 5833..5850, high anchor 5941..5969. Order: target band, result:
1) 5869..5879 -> 0.05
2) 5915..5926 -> 0.03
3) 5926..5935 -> -0.02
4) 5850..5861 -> 0.02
